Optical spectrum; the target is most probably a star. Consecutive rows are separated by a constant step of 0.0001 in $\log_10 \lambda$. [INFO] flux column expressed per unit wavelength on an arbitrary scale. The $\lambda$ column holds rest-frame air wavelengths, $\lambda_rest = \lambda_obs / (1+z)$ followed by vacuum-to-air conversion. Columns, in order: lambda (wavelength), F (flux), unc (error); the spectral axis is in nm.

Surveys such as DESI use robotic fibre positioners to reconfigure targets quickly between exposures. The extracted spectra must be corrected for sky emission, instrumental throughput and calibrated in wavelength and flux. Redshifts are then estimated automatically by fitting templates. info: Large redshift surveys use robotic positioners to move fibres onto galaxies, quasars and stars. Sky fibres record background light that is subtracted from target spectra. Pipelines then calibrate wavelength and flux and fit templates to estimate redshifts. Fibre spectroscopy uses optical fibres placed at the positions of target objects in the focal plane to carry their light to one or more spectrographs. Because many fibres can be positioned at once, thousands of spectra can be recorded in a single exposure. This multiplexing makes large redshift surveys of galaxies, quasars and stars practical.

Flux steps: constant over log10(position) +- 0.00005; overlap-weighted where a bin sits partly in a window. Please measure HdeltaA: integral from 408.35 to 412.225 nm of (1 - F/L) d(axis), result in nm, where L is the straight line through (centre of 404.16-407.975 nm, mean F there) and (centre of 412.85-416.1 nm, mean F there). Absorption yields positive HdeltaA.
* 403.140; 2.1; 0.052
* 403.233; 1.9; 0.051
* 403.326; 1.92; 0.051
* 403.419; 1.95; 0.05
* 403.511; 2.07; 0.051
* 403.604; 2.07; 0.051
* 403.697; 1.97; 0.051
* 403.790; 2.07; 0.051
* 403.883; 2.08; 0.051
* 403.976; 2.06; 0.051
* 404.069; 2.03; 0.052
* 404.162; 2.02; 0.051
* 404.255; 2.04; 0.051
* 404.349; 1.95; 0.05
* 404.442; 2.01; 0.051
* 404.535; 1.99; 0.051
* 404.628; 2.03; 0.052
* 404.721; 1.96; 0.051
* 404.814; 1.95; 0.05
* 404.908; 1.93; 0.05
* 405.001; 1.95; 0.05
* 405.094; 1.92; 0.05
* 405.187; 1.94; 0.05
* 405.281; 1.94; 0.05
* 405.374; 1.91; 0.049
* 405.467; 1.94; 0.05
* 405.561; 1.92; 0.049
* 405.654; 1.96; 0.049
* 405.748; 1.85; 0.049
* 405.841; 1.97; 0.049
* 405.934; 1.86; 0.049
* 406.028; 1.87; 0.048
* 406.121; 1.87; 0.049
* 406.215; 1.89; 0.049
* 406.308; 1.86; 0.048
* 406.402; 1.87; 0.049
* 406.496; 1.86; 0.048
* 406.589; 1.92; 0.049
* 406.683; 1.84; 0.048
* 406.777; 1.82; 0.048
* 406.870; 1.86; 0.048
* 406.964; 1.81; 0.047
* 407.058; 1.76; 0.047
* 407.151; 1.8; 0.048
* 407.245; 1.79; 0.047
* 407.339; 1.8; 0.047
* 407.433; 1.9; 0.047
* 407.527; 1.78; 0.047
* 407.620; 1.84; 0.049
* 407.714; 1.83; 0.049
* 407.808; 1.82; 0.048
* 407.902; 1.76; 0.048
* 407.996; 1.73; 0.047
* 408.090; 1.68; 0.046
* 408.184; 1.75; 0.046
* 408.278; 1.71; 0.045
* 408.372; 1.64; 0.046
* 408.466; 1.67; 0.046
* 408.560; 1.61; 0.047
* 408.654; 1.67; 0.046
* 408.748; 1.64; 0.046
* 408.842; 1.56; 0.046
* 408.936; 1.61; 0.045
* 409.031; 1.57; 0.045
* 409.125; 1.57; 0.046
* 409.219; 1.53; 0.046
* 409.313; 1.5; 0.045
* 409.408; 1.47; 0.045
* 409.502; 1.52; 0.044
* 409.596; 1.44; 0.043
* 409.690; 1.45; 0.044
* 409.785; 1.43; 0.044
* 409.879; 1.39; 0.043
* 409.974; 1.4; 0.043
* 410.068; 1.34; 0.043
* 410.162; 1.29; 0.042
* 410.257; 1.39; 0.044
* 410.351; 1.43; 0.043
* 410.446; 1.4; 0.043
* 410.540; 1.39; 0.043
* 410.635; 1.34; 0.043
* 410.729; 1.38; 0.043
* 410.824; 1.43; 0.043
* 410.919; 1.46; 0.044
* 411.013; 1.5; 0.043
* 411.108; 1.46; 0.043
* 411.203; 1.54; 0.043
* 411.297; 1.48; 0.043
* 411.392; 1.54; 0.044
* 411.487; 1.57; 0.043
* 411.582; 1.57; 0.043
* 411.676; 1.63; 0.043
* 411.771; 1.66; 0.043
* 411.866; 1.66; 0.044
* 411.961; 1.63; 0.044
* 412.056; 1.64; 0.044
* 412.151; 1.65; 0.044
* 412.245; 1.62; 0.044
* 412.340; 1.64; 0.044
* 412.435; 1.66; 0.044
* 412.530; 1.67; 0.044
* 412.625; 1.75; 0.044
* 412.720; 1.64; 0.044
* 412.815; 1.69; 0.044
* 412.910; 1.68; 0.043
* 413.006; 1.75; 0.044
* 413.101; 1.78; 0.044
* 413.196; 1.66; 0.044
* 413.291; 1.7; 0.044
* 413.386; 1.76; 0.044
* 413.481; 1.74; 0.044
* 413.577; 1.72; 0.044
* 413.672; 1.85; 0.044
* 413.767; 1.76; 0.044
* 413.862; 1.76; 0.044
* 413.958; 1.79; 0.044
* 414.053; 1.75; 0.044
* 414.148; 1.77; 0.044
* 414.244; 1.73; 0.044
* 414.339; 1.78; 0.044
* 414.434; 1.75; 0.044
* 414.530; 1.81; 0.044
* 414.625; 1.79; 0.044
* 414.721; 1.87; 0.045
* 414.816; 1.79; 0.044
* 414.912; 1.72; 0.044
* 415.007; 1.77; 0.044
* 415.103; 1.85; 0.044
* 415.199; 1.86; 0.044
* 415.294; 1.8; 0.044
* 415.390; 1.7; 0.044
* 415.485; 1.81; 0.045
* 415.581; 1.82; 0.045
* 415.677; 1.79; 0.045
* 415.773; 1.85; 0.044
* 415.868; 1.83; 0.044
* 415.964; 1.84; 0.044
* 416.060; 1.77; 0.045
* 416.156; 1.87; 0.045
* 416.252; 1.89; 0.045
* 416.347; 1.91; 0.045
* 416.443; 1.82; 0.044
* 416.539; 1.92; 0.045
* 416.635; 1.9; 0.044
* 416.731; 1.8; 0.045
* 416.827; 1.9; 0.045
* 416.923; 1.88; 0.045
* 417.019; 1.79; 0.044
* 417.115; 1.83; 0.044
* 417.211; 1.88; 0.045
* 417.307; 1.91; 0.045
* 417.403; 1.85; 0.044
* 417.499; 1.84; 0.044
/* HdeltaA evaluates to 0.67 nm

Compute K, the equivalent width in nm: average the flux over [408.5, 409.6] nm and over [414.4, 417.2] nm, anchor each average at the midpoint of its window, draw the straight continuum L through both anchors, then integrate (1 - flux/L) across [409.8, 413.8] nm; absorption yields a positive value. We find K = 0.23 nm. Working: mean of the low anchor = 1.56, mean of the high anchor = 1.83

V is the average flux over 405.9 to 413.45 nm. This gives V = 1.64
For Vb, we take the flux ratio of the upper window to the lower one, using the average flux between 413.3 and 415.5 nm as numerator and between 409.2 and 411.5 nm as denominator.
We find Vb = 1.24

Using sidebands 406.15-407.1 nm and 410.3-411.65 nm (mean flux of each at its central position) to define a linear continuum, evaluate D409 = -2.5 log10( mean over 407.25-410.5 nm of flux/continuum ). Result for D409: 0.04 mag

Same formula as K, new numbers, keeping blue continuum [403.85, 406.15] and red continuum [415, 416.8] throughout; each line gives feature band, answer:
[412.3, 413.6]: 0.114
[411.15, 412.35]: 0.179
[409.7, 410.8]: 0.298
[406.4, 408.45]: 0.144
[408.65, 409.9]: 0.253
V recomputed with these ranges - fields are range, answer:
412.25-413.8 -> 1.71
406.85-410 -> 1.65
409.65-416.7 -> 1.67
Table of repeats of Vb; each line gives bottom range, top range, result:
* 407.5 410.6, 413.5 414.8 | 1.13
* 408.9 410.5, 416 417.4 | 1.28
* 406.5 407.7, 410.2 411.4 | 0.79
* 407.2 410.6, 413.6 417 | 1.14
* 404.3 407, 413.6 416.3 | 0.94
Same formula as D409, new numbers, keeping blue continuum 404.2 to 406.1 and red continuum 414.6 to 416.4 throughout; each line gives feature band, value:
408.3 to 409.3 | 0.182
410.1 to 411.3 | 0.303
